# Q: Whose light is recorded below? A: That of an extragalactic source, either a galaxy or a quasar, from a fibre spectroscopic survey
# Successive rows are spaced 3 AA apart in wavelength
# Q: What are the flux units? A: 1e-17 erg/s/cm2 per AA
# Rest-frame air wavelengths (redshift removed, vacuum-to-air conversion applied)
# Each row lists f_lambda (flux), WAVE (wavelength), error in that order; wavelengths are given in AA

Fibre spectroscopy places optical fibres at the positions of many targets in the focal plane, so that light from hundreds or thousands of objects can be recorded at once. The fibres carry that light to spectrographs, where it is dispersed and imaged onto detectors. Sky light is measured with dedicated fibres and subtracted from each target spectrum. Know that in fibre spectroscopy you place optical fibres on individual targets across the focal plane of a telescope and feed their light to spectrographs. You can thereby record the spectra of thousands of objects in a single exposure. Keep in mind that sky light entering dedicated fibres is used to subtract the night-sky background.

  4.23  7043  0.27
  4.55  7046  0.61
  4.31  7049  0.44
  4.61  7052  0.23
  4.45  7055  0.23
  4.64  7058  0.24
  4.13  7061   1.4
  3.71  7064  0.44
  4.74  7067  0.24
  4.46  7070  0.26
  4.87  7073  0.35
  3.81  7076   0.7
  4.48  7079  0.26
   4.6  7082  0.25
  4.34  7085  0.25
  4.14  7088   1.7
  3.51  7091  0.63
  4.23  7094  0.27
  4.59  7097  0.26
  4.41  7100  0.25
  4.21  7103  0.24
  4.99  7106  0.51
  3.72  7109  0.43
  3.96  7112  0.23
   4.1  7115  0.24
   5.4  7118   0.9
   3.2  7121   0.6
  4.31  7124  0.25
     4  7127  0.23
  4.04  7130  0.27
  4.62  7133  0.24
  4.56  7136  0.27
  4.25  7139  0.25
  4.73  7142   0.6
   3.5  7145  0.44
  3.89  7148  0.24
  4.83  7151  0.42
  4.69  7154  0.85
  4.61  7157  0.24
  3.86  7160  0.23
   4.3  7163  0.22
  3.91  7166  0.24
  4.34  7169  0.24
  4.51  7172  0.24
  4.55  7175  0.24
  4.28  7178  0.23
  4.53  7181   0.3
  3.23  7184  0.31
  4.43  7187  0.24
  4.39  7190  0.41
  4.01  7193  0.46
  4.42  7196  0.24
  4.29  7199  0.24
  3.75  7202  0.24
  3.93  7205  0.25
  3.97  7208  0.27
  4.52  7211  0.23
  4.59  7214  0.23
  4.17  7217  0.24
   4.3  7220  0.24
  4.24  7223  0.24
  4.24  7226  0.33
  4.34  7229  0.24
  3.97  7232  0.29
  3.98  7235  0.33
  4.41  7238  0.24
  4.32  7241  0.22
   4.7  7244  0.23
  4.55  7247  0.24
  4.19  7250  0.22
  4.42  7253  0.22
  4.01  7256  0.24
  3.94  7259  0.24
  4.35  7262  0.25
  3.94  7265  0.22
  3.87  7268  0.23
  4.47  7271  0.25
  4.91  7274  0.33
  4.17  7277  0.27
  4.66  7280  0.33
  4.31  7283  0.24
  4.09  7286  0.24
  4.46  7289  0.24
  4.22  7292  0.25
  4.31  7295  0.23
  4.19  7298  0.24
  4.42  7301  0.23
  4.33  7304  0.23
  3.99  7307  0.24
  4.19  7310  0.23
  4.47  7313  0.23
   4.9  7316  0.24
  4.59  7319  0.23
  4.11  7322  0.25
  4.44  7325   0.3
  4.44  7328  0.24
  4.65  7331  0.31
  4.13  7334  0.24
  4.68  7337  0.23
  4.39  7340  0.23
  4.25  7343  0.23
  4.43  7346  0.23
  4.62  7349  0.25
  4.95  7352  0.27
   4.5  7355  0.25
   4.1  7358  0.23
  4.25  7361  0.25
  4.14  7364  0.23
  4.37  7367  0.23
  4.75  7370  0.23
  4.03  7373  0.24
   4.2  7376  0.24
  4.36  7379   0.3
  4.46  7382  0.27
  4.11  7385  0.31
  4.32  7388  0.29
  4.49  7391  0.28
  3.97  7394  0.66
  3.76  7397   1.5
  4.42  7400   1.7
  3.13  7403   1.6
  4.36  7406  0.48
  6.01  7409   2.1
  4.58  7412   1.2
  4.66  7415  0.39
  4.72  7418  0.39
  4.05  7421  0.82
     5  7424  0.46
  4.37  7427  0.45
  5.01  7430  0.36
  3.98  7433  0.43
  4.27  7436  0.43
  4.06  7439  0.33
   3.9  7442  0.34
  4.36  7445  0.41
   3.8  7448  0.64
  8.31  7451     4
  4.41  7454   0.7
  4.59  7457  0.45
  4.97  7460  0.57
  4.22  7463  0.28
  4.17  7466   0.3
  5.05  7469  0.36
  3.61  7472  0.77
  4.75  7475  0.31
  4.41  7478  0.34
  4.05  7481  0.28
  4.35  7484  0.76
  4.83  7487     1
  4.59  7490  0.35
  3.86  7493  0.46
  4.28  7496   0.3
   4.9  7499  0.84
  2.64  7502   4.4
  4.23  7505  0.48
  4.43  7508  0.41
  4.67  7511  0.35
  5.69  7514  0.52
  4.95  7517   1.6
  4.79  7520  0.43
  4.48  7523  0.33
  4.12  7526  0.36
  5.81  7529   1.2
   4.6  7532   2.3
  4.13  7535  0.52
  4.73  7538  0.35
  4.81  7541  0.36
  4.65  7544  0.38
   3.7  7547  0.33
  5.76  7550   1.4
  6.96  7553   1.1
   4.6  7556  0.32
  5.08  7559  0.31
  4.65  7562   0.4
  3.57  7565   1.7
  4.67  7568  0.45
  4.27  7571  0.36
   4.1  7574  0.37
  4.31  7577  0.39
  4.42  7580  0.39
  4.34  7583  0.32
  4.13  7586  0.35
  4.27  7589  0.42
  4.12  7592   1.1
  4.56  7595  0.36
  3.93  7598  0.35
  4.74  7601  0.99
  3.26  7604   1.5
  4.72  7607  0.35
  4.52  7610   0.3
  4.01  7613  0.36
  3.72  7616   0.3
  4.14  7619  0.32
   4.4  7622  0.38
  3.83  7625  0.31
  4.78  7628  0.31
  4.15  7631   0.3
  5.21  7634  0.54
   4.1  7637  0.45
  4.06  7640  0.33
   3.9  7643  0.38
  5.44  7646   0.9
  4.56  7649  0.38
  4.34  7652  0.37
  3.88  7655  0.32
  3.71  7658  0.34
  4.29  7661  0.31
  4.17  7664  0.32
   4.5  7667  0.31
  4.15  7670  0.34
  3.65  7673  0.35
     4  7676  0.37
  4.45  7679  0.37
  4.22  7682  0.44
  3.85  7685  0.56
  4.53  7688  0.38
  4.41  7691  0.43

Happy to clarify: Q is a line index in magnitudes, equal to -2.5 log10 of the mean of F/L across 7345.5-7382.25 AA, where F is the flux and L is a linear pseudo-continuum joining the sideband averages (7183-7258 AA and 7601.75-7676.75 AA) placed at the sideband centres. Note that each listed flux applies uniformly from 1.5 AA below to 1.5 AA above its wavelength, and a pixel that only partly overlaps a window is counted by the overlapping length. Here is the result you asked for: -0.04 mag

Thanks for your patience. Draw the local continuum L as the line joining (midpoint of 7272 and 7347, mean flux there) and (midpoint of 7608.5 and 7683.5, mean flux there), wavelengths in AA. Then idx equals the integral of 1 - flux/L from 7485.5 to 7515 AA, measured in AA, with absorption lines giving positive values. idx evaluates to -0.6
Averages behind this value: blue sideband 4.39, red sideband 4.25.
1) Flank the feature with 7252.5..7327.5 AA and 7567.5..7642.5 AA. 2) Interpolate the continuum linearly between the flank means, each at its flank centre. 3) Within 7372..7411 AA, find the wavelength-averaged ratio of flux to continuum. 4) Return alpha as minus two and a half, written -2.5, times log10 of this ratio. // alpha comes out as 0.00 mag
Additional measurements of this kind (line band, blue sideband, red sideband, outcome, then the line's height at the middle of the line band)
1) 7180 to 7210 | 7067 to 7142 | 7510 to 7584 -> 0.07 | 4.39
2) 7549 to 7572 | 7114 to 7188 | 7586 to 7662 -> -0.16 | 4.26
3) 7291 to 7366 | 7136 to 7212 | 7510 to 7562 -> 0.03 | 4.52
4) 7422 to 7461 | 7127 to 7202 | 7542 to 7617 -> -0.07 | 4.39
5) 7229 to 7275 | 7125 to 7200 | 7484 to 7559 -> 0.03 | 4.37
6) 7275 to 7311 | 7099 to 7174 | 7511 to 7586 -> 0.04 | 4.44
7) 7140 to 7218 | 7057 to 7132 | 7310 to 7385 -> 0.02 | 4.31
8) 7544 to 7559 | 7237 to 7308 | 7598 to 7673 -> -0.21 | 4.27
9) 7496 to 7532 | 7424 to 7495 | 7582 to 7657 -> -0.04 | 4.44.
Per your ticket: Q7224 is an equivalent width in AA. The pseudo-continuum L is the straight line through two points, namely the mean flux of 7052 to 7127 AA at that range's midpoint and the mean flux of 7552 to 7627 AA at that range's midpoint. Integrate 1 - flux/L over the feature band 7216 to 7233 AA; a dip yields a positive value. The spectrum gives 0.36 AA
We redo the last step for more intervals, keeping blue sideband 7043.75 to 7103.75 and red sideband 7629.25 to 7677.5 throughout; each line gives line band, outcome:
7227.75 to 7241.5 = 0.40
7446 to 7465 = -3.20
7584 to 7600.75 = 0.09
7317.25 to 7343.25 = -0.71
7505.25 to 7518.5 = -1.82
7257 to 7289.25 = 0.26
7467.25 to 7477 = -0.40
